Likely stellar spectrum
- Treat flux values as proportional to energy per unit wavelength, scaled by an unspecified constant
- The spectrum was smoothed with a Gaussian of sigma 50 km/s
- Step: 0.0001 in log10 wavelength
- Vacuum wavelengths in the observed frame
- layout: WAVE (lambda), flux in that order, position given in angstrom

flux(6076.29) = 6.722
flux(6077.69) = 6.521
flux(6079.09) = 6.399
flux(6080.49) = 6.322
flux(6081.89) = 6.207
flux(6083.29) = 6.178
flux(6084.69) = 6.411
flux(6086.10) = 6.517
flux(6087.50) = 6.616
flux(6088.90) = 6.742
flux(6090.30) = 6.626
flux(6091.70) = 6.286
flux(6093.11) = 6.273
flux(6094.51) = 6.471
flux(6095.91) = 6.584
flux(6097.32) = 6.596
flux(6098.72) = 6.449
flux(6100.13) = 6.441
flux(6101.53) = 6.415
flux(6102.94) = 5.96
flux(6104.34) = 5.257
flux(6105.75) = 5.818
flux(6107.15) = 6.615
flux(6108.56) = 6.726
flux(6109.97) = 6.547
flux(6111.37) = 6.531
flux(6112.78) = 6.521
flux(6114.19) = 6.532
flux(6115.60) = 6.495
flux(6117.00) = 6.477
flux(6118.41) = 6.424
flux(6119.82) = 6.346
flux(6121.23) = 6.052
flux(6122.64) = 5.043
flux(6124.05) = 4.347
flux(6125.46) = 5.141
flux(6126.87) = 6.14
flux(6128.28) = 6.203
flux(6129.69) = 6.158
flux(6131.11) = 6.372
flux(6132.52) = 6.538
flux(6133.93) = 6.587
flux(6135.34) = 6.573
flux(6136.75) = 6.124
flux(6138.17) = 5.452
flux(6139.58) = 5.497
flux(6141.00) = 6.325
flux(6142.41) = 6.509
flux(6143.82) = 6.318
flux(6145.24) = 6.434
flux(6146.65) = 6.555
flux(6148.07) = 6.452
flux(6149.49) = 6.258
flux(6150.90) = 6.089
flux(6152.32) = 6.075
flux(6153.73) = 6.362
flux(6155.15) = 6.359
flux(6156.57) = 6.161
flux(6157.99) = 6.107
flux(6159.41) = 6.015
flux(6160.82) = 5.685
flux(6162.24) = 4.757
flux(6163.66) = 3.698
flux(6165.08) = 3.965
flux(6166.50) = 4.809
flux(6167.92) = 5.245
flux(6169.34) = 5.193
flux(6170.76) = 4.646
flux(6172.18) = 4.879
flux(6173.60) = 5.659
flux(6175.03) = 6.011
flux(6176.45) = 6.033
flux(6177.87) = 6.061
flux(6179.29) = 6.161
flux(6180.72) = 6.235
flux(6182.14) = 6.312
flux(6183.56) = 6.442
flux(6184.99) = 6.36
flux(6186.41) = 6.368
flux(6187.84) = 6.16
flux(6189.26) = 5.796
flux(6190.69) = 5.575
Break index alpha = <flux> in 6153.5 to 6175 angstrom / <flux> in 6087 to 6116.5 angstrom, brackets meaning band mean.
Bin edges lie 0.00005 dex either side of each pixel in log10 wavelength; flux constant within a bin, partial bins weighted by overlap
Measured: 0.83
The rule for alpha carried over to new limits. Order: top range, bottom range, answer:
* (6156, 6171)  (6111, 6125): 0.85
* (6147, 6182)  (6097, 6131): 0.92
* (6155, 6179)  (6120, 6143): 0.90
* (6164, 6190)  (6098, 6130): 0.92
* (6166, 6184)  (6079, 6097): 0.88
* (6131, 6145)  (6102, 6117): 0.99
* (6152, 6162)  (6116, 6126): 1.06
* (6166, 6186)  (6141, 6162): 0.92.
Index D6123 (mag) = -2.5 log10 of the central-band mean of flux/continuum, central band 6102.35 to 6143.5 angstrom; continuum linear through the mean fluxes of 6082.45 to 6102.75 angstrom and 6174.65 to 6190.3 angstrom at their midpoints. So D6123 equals 0.042 mag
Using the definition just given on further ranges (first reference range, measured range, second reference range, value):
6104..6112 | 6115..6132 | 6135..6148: 0.056 mag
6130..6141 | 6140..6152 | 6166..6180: -0.063 mag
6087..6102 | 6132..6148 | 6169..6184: -0.029 mag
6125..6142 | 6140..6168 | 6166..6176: -0.032 mag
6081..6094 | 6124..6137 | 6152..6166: -0.044 mag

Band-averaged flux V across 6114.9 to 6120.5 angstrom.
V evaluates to 6.44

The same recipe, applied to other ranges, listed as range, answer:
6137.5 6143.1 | 5.95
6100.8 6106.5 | 5.88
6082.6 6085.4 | 6.28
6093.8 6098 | 6.55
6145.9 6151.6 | 6.34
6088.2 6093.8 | 6.48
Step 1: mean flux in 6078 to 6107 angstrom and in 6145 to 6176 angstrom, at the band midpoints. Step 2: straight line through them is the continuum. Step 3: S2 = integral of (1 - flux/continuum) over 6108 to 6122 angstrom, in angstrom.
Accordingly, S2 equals -0.8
